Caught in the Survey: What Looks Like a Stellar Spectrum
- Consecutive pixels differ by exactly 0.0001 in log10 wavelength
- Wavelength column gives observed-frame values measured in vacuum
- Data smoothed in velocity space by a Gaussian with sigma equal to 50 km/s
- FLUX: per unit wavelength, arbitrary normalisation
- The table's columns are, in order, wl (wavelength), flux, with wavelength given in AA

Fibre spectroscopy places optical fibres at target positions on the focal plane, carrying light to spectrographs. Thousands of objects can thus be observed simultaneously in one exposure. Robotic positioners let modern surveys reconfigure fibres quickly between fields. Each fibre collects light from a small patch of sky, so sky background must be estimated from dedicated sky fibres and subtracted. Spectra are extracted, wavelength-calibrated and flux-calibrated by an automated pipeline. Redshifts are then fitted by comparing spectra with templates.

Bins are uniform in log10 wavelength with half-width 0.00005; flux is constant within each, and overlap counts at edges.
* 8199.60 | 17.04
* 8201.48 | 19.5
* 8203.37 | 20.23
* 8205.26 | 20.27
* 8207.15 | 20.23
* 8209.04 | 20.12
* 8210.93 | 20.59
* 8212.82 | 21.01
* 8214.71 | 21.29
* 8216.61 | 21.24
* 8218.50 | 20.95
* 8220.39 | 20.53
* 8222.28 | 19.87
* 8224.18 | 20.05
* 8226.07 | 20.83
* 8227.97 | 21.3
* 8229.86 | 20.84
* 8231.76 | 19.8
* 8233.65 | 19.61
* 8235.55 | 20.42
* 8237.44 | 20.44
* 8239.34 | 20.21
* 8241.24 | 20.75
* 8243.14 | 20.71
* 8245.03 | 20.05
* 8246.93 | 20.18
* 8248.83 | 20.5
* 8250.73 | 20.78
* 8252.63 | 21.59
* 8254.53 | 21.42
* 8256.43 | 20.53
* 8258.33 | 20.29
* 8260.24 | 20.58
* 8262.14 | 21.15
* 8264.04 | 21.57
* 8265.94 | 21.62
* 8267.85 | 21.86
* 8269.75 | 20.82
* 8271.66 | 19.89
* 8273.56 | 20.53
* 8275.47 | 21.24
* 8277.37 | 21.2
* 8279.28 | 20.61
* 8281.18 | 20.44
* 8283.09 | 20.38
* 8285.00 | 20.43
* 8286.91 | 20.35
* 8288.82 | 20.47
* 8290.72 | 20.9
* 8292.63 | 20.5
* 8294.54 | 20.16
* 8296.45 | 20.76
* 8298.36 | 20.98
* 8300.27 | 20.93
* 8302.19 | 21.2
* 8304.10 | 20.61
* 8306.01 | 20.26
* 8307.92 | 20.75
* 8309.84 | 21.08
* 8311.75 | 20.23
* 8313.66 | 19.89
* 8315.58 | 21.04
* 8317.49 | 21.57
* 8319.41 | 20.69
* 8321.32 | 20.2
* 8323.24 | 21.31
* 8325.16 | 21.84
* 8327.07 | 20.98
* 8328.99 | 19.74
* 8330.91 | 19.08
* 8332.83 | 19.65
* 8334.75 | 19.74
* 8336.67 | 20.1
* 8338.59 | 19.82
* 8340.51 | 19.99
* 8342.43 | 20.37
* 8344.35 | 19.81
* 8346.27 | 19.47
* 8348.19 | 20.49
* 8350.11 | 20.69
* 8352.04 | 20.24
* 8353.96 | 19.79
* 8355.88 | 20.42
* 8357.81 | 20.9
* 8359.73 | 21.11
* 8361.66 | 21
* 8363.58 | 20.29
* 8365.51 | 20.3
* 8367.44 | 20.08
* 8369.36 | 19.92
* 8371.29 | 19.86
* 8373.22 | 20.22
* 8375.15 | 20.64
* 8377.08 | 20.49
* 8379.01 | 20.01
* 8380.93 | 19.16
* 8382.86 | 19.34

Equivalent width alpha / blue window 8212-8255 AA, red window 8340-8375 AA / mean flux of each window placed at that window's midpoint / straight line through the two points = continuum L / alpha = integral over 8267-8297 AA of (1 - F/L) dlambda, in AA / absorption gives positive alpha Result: -0.24 AA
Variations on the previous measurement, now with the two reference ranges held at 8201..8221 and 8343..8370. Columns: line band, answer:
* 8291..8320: -0.4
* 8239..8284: -0.7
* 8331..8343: 0.3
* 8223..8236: 0.1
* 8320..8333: 0.0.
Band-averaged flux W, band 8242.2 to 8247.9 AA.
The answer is 20.3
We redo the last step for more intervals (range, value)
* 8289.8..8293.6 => 20.7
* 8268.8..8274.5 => 20.4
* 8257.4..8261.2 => 20.4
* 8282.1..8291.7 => 20.5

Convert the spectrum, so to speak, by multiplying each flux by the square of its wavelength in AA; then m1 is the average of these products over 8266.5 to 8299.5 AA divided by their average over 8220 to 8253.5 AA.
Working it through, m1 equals 1.0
